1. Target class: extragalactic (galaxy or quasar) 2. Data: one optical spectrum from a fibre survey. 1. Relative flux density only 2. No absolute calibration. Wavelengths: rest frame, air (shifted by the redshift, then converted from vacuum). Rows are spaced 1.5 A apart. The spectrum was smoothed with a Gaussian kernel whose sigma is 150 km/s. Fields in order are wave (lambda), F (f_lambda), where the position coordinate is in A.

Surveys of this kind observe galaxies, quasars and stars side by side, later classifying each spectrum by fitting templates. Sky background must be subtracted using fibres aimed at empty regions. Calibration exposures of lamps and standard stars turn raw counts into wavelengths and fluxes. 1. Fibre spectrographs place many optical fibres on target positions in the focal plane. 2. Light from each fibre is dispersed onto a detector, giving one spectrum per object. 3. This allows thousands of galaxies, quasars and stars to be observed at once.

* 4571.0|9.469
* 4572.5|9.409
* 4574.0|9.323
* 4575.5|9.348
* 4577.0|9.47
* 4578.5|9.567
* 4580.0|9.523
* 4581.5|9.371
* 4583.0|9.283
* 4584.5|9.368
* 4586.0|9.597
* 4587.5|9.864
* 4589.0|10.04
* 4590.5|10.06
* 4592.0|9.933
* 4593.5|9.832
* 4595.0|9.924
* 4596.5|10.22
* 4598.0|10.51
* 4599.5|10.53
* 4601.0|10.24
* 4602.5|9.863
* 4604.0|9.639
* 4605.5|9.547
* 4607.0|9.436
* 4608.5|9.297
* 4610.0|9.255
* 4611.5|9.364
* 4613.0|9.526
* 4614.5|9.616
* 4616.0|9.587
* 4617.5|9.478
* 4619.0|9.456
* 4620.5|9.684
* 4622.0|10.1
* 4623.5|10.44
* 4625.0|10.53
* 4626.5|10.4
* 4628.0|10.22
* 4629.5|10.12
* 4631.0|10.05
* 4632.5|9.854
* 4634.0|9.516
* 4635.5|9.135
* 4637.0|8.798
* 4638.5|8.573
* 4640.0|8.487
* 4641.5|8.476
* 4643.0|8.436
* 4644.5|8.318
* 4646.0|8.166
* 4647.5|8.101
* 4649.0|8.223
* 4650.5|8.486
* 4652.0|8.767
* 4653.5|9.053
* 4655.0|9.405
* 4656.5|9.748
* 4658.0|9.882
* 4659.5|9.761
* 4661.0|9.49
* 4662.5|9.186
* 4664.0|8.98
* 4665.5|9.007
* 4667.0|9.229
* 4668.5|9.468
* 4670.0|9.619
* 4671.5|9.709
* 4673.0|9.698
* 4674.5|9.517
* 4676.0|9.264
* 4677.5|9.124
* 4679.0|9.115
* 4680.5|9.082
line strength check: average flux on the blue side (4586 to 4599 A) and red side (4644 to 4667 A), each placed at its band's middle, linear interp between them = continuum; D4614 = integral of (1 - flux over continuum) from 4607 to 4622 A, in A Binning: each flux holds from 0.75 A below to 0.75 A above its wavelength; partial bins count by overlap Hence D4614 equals 0.3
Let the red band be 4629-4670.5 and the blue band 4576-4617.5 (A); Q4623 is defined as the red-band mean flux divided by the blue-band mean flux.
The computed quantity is 0.93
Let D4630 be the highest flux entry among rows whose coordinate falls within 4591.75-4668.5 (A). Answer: 10.53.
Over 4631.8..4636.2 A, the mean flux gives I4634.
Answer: 9.5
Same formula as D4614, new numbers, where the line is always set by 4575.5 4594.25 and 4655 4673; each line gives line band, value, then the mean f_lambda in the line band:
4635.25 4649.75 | 1.63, 8.45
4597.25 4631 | -0.99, 9.86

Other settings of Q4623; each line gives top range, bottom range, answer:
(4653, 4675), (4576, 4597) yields 0.97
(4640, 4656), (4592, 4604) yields 0.85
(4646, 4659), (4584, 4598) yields 0.90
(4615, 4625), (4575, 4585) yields 1.04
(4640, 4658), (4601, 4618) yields 0.91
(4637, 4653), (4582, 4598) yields 0.86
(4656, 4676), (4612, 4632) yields 0.95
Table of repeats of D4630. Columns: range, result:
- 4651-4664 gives 9.882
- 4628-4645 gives 10.22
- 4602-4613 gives 9.863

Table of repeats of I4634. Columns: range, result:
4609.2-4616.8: 9.47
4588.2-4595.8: 9.96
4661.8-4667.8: 9.1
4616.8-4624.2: 9.83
